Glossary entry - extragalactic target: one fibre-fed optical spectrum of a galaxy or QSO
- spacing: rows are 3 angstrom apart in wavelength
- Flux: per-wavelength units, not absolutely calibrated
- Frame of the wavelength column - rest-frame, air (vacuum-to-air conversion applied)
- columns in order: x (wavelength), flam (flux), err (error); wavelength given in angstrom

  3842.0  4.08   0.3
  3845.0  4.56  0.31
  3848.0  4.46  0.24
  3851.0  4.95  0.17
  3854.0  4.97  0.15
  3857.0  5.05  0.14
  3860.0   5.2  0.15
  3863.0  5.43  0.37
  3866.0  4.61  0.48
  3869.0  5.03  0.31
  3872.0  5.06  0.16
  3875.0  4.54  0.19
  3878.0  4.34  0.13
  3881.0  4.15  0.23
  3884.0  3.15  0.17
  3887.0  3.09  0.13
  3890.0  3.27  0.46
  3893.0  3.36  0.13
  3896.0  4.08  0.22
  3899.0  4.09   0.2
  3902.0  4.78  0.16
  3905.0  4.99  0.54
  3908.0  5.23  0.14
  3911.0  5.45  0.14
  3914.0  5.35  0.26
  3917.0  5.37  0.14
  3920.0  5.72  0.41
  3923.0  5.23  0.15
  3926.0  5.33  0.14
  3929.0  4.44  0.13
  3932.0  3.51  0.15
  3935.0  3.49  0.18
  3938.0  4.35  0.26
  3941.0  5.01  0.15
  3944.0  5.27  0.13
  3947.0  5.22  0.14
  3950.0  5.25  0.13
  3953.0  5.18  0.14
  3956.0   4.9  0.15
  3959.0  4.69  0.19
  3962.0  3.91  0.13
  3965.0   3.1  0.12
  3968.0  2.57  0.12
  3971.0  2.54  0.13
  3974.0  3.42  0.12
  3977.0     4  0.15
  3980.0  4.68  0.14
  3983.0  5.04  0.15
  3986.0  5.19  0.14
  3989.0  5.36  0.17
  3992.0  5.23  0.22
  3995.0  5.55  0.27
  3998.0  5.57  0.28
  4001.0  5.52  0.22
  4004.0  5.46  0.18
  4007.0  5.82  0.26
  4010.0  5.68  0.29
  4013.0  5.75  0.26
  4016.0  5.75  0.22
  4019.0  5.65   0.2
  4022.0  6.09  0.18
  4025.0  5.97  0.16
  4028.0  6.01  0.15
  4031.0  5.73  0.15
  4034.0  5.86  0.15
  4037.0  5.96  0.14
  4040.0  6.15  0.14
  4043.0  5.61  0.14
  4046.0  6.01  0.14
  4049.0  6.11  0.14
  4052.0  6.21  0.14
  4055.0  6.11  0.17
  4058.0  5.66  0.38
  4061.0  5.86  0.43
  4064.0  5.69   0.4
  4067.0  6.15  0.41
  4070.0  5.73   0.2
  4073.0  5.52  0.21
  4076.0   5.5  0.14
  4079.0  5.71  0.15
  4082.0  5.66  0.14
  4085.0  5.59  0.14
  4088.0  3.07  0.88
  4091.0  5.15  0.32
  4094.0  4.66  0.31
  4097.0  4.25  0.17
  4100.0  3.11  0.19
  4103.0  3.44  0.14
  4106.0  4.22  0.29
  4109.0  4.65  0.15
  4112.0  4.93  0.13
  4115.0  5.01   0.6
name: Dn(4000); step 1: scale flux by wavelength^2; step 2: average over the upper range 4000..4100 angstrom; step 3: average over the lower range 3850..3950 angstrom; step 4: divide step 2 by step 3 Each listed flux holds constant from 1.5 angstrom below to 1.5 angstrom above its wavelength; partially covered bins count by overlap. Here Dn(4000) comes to 1.30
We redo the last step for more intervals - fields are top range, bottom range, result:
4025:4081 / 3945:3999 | 1.35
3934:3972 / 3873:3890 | 1.16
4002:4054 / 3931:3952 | 1.33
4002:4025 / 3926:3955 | 1.28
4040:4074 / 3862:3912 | 1.47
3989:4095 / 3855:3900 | 1.43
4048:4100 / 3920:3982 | 1.32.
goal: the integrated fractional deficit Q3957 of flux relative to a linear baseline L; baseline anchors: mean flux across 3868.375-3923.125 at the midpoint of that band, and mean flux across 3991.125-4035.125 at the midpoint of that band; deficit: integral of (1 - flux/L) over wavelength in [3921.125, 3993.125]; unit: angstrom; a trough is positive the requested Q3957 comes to 9.4 angstrom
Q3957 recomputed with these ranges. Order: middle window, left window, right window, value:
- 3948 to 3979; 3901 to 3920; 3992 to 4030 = 8.5 angstrom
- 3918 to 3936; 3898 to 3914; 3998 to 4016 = 1.5 angstrom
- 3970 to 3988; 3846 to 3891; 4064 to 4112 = 1.8 angstrom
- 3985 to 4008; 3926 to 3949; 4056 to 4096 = -2.6 angstrom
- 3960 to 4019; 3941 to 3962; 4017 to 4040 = 7.7 angstrom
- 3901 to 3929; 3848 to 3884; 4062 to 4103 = -2.4 angstrom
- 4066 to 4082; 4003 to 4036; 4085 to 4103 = -3.9 angstrom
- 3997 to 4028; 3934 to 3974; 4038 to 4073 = -3.2 angstrom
